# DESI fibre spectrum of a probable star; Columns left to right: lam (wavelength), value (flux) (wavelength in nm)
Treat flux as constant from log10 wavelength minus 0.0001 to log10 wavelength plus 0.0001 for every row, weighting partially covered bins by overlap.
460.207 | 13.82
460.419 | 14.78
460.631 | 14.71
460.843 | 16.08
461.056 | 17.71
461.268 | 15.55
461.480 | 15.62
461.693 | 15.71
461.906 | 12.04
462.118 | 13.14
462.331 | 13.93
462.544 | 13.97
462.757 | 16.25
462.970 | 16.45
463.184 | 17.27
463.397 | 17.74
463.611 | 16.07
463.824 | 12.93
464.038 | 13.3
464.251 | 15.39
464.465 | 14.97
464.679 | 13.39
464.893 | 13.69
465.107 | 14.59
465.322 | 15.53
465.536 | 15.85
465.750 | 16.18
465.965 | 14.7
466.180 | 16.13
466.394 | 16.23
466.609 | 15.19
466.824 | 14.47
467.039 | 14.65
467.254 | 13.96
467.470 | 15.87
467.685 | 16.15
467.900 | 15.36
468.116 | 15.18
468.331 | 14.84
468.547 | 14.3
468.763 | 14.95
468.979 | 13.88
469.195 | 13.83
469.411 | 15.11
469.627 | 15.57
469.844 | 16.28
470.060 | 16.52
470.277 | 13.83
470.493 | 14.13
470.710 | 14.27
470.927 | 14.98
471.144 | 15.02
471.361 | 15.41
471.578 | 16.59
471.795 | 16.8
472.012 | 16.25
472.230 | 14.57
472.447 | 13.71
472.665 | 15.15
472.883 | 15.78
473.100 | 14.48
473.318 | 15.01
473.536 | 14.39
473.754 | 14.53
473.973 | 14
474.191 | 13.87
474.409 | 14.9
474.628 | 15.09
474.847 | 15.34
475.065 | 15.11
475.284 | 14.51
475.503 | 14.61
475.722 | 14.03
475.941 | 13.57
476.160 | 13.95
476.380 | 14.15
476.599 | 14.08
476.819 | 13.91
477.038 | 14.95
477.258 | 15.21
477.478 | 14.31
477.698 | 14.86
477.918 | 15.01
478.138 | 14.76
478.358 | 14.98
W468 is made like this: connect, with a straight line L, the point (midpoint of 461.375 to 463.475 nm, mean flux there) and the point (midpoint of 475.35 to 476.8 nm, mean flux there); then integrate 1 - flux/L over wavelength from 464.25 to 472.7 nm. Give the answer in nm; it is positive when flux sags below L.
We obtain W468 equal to -0.23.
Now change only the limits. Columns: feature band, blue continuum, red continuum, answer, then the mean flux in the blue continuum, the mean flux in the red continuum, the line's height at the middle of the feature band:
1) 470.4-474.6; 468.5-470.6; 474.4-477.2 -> -0.077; 14.9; 14.5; 14.7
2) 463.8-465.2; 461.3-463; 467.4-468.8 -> 0.071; 14.6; 15.2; 14.9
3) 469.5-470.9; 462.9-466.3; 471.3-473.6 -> 0.018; 15.3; 15.3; 15.3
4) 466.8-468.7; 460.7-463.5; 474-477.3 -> 0.007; 15.5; 14.5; 15.1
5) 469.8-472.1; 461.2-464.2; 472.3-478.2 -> -0.112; 15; 14.6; 14.7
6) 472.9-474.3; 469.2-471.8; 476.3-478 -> 0.043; 15.3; 14.6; 14.9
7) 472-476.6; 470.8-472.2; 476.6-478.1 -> 0.199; 15.7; 14.7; 15.2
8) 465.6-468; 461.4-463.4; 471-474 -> -0.041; 15.1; 15.1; 15.1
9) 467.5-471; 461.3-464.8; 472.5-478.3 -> -0.053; 14.9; 14.6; 14.7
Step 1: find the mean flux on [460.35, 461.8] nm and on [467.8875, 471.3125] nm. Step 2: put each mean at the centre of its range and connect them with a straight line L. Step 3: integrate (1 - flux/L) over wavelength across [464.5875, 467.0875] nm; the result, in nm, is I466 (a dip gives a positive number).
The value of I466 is 0.03 nm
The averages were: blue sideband 15.8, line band 15.1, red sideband 14.9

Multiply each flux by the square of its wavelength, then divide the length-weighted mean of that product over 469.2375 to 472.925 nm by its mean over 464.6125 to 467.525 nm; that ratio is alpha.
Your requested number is 1.0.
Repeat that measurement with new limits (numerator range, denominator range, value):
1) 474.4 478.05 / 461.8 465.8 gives 1.03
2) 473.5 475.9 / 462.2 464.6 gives 1.00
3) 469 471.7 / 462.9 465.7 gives 1.02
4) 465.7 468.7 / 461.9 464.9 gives 1.04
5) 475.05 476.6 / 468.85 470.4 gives 0.97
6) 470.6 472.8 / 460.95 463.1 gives 1.06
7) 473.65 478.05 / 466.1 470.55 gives 0.99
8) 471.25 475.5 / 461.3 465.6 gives 1.05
